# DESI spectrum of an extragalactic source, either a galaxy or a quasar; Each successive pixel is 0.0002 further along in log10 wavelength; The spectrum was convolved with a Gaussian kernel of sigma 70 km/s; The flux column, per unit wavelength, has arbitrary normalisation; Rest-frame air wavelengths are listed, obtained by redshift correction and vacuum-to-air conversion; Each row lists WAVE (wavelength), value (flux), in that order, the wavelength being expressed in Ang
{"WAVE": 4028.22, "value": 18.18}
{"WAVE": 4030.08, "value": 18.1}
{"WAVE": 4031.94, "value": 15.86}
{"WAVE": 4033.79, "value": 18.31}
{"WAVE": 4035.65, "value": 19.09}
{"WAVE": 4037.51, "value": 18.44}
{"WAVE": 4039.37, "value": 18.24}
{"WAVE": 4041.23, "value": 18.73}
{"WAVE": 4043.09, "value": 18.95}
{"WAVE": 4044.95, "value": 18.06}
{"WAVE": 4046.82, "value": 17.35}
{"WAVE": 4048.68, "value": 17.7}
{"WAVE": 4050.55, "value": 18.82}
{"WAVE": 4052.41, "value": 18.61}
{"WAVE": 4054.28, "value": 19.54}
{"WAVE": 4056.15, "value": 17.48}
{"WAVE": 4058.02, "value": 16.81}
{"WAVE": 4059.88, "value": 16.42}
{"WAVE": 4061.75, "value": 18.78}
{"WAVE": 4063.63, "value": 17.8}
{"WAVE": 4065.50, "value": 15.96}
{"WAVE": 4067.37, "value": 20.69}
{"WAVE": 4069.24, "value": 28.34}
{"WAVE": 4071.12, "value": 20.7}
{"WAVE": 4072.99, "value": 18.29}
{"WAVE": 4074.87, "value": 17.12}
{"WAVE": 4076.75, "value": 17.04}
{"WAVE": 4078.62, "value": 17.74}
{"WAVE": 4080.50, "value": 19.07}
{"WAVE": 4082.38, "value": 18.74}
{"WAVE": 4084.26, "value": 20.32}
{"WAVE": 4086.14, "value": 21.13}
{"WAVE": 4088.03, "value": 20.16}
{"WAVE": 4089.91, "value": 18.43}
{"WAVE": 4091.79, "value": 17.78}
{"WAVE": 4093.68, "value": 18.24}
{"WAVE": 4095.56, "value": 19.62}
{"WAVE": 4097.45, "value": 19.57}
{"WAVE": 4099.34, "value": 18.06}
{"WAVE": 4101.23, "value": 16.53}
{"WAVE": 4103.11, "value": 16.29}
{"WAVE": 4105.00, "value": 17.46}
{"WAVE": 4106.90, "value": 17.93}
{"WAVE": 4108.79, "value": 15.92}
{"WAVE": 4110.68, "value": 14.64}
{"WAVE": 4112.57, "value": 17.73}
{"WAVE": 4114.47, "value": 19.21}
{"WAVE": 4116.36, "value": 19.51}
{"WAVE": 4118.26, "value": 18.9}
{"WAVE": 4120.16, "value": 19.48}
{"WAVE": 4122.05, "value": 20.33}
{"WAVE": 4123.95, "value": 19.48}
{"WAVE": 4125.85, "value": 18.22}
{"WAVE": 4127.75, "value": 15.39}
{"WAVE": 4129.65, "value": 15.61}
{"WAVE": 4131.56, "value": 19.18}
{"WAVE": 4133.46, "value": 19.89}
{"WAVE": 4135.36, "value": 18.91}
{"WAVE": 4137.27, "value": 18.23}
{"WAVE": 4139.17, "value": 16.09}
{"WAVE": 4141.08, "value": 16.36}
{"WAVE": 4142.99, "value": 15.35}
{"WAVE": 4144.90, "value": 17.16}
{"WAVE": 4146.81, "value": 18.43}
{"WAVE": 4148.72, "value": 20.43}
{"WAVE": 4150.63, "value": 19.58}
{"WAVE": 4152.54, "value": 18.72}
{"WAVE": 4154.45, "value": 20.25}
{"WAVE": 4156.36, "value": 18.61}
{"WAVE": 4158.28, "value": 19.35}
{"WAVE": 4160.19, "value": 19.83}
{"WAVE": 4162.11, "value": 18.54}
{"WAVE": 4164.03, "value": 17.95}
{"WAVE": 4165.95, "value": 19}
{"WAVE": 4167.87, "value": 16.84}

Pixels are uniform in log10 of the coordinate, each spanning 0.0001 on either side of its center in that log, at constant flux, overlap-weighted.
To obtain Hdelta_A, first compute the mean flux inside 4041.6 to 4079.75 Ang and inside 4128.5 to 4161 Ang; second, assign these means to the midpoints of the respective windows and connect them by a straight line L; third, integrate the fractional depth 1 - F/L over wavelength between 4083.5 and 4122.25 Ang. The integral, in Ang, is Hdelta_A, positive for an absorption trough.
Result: 0.17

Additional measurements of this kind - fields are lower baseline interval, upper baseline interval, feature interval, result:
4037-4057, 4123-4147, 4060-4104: -2.2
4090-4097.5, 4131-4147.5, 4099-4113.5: 1.3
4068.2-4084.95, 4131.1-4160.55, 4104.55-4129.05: 1.3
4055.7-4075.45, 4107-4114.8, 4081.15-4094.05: -1.0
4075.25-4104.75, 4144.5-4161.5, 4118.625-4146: 1.6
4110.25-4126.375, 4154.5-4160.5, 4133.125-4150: 1.1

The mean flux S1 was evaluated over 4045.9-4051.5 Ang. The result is 18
